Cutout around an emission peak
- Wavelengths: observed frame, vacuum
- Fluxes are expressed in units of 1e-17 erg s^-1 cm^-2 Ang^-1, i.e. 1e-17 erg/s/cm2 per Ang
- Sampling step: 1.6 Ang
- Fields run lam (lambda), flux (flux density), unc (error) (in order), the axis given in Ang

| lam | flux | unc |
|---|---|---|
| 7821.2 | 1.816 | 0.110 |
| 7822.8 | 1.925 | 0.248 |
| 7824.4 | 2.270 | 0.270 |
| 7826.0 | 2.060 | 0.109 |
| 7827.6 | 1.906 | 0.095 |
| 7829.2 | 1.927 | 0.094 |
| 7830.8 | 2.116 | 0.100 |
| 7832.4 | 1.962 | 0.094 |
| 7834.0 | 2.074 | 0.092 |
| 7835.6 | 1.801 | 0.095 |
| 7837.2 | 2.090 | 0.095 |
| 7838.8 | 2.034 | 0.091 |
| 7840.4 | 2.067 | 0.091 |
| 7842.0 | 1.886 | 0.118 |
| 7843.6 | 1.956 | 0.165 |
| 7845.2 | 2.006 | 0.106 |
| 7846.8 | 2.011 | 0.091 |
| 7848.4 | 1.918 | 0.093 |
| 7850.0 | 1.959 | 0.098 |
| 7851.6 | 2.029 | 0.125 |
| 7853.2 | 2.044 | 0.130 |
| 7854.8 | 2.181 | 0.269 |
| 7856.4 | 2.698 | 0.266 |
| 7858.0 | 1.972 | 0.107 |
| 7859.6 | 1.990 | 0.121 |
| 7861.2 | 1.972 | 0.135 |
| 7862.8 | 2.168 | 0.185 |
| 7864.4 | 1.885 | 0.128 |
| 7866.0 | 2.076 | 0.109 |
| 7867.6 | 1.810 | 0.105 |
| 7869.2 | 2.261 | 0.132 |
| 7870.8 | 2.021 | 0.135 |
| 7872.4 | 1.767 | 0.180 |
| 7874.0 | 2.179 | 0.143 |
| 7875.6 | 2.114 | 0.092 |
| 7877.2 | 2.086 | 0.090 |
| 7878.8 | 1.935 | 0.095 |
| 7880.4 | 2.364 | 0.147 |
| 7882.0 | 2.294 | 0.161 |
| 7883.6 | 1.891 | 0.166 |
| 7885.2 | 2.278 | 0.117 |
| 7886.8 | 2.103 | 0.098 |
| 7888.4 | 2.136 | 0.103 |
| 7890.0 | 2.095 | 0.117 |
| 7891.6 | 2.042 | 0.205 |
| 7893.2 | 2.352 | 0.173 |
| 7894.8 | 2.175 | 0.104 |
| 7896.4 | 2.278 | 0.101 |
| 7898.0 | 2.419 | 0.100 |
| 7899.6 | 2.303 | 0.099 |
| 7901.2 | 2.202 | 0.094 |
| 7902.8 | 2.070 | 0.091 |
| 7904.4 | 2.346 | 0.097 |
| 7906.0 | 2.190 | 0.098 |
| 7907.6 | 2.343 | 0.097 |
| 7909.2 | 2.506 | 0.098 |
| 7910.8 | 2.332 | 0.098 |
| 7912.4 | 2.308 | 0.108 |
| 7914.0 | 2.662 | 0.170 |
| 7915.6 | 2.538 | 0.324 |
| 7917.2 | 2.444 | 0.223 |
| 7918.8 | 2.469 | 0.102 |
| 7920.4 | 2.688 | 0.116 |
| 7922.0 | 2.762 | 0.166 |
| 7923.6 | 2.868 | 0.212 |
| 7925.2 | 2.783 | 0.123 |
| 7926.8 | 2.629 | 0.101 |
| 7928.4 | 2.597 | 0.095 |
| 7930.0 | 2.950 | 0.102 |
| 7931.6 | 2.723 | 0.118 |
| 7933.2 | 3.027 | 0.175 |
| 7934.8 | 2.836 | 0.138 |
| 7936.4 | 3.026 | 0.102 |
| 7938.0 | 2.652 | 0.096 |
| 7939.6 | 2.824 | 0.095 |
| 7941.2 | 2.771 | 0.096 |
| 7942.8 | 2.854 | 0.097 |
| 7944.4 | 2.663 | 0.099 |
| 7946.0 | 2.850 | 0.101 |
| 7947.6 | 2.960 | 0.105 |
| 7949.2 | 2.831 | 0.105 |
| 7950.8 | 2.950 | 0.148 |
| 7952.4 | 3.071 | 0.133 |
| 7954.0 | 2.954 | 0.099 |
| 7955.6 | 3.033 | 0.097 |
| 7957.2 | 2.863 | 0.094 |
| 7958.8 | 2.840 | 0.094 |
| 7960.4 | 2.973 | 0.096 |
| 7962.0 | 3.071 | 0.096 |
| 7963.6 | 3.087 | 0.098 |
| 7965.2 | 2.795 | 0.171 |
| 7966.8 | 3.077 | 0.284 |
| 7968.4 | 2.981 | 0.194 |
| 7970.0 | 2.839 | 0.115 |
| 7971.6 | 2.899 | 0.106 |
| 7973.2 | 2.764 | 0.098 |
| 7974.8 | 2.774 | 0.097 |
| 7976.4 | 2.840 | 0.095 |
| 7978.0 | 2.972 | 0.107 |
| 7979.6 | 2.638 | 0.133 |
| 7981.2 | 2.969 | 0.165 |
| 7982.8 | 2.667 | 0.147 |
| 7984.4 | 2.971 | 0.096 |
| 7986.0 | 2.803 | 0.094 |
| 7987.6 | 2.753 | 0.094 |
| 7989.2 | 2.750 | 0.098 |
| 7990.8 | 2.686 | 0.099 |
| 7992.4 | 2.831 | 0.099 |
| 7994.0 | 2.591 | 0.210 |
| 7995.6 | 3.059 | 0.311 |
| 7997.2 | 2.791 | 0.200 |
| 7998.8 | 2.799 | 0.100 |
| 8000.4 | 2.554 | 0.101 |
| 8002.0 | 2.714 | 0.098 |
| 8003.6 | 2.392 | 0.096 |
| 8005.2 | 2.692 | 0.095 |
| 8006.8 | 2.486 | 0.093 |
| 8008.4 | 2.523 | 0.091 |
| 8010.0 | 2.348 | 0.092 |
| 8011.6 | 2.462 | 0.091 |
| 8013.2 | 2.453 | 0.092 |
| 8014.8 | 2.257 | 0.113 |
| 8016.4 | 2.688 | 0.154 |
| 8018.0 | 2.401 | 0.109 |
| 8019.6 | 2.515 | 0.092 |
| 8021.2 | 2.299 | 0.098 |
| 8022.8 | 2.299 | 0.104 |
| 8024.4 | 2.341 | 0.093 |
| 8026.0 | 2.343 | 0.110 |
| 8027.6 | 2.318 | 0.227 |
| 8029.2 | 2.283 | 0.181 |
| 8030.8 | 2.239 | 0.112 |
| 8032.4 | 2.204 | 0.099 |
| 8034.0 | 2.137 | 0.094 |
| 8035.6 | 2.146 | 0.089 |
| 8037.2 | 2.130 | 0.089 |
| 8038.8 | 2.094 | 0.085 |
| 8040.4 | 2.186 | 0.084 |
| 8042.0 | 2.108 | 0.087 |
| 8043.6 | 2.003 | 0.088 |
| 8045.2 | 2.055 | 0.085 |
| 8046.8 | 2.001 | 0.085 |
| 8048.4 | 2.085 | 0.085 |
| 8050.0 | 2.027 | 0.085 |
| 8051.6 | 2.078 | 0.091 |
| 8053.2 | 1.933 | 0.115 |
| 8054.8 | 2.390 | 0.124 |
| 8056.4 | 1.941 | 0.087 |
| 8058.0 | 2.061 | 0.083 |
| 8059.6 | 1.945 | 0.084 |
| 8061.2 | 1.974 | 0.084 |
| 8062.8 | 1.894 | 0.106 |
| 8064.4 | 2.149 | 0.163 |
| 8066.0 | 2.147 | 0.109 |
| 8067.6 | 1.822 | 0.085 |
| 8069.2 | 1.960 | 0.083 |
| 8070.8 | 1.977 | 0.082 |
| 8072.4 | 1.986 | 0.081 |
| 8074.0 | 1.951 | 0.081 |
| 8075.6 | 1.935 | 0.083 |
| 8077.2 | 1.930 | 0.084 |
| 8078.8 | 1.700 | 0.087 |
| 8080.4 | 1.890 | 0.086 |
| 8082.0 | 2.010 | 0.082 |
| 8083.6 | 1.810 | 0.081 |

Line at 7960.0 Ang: Mg II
